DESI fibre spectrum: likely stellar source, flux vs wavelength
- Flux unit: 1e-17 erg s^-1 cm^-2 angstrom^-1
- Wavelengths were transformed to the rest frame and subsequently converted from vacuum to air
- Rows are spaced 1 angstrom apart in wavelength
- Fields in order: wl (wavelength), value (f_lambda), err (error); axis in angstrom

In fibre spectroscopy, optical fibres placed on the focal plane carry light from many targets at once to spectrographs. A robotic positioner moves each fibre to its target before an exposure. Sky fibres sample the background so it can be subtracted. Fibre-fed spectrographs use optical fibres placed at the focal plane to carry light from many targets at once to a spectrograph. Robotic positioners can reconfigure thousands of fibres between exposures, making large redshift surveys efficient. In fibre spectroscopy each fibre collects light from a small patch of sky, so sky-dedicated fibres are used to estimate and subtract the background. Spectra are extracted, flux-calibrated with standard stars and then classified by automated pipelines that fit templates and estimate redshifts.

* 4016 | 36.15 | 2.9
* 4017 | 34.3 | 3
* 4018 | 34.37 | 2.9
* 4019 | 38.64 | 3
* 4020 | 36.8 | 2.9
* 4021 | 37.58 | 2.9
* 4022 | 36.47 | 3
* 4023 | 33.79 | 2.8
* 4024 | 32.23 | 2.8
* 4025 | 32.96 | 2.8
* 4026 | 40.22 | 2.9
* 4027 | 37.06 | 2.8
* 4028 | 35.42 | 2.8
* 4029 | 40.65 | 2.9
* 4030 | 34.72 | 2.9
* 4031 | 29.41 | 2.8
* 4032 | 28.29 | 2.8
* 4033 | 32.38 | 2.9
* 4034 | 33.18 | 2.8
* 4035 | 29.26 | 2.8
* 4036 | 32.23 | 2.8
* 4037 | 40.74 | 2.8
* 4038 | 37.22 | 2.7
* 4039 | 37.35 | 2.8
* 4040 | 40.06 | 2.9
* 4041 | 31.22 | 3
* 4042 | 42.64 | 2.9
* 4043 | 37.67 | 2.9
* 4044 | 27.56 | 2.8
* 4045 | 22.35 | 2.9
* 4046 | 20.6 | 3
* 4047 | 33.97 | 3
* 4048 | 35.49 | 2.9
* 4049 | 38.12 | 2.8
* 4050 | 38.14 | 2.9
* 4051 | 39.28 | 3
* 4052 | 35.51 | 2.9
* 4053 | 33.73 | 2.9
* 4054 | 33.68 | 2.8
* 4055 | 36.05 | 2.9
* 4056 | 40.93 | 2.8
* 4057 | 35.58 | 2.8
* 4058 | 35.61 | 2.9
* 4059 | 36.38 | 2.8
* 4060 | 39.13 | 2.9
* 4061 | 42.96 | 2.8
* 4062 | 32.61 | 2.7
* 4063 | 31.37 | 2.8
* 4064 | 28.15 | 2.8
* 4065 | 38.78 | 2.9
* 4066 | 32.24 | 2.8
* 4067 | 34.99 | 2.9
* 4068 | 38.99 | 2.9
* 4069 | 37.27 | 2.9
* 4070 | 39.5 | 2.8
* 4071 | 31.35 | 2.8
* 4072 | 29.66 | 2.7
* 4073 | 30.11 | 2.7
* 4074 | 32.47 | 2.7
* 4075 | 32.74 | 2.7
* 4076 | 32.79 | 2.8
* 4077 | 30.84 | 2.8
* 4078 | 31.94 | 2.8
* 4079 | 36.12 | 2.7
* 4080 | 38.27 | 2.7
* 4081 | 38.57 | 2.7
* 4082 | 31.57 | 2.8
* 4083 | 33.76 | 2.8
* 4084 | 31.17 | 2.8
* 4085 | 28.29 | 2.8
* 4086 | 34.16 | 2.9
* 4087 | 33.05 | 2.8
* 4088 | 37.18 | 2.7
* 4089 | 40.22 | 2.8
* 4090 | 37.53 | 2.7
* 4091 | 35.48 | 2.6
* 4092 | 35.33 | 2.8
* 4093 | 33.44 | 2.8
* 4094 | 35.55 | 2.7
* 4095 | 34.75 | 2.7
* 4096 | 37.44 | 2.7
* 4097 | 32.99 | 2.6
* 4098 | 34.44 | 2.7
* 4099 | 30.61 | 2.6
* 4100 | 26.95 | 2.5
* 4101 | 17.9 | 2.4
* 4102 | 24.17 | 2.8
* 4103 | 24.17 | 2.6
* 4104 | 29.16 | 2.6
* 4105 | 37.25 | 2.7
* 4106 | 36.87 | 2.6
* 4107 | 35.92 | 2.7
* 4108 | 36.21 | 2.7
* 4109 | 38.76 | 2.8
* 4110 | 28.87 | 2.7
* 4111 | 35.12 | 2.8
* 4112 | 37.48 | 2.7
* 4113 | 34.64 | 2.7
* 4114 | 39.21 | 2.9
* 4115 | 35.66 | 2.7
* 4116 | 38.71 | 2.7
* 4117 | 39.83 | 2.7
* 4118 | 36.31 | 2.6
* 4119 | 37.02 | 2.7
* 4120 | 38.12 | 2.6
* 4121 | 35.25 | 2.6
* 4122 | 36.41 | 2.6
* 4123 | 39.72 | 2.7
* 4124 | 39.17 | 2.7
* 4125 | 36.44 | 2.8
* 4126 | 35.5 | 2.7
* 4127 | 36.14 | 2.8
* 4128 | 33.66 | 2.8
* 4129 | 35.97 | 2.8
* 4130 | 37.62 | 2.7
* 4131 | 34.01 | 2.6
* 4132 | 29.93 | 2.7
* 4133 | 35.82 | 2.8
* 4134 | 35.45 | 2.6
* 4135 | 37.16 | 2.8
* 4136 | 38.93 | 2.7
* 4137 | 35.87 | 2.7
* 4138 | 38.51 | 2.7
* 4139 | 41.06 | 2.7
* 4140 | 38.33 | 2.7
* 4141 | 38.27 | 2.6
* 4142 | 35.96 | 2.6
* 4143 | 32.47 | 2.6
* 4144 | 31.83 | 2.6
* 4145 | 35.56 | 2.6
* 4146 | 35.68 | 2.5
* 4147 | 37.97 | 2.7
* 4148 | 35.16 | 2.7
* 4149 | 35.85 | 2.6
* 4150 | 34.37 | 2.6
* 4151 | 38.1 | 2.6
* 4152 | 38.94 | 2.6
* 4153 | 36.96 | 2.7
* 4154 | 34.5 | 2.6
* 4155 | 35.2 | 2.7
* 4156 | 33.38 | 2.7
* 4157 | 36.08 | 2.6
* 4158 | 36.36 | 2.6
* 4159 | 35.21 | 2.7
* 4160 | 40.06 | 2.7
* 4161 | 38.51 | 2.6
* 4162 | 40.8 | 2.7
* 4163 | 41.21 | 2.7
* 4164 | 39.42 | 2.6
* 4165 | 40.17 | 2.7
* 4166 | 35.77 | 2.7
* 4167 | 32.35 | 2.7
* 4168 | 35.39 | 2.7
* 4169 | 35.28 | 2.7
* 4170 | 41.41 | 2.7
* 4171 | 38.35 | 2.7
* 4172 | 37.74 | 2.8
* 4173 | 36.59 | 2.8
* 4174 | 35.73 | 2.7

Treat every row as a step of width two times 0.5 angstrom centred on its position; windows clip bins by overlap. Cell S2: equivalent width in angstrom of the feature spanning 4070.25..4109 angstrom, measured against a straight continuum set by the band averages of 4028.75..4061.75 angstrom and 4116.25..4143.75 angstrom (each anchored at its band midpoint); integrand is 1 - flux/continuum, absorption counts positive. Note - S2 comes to 3.0 angstrom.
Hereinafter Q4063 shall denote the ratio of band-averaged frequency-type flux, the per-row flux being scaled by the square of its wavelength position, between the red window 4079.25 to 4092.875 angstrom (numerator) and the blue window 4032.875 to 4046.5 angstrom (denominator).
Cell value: 1.1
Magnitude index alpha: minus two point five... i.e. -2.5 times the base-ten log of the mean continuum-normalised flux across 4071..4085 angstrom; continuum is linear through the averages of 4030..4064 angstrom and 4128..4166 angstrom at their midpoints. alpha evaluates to 0.07 mag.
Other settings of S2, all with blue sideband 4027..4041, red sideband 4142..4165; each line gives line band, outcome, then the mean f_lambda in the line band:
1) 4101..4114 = 1.09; 32.9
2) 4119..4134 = 0.06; 36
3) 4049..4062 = -0.78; 37.1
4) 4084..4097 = 0.22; 35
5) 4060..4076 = 0.40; 34.3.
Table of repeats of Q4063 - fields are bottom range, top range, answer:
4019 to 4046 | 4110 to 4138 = 1.11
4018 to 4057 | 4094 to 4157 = 1.05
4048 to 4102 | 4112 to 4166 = 1.10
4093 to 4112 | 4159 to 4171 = 1.22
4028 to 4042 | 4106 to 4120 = 1.09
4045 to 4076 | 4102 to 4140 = 1.07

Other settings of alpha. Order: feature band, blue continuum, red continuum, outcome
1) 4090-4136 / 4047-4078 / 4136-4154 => 0.04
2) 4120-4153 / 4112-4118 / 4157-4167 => 0.04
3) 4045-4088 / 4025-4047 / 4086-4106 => -0.04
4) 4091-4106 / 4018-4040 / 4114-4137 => 0.15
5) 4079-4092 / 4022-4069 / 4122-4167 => 0.02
